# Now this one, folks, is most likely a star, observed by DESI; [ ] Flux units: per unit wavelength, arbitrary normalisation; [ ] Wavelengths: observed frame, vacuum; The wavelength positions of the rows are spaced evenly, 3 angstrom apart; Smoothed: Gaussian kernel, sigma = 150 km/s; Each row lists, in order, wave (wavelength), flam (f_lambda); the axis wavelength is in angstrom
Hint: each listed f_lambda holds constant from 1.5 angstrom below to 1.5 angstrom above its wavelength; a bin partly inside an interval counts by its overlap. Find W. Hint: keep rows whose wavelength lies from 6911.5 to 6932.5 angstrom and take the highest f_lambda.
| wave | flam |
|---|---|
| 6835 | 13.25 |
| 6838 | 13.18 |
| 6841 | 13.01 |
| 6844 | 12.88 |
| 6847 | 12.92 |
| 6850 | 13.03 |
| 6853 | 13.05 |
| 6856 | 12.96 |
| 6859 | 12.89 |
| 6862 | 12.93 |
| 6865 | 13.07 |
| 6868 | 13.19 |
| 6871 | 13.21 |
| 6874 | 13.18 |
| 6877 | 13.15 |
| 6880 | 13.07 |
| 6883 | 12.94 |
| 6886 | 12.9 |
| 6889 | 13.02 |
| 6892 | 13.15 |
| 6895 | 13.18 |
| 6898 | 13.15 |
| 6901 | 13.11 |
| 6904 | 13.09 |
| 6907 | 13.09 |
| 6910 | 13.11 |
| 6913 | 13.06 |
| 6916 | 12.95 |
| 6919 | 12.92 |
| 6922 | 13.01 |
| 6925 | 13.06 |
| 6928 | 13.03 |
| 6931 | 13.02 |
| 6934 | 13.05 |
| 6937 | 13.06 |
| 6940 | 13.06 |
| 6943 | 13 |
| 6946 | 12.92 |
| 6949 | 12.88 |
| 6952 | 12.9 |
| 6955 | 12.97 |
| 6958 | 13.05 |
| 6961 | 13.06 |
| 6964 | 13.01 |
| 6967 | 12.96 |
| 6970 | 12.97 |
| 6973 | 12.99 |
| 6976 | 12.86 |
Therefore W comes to 13.06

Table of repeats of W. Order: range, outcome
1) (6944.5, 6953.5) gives 12.92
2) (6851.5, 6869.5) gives 13.19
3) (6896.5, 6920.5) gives 13.15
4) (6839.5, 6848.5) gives 13.01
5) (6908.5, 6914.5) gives 13.11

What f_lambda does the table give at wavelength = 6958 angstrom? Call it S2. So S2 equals 13.05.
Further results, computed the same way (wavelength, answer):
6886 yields 12.9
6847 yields 12.92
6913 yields 13.06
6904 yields 13.09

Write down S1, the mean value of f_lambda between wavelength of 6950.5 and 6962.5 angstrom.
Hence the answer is 13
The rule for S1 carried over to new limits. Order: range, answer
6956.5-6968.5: 13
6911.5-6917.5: 13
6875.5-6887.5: 13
